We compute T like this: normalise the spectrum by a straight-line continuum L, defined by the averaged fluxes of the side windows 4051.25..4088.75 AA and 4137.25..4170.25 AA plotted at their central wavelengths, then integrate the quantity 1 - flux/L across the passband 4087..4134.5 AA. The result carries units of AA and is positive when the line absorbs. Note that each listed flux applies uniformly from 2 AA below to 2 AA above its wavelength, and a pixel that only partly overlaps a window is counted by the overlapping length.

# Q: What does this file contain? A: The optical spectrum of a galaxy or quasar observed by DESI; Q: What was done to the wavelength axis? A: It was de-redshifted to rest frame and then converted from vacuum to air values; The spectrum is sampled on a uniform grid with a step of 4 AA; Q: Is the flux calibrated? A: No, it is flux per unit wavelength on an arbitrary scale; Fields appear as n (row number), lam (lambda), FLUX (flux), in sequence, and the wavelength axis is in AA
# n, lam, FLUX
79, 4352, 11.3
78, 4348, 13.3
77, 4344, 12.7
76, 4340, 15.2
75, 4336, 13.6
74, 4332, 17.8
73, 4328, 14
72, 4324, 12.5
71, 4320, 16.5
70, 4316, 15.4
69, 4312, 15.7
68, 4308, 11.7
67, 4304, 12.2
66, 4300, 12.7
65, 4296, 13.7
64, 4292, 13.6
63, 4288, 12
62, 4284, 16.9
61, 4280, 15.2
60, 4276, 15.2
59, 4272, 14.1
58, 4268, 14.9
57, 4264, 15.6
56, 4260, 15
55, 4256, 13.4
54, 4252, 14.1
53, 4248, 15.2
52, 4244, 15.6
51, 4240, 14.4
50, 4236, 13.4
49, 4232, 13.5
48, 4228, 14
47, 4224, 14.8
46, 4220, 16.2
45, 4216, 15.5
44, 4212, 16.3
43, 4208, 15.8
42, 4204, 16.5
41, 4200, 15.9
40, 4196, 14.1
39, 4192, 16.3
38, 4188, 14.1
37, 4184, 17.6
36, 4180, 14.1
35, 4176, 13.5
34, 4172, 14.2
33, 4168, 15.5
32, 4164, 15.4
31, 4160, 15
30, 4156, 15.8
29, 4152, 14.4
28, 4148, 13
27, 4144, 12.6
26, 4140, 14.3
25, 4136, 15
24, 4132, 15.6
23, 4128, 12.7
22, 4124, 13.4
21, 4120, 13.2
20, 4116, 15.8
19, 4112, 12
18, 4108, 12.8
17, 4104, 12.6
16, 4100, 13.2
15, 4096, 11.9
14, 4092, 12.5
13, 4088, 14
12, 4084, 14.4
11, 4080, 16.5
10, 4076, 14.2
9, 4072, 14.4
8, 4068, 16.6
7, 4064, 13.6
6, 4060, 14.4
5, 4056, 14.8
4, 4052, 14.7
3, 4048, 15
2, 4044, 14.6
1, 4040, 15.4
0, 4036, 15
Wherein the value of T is 4.34 AA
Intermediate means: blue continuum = 14.8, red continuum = 14.5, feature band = 13.3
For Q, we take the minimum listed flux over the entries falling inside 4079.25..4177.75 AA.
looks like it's 11.9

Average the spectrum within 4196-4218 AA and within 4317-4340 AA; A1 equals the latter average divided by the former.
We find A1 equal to 0.9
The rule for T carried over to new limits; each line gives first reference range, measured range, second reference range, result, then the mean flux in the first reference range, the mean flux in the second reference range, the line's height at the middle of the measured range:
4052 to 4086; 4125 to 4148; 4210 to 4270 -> 1.4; 14.9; 14.8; 14.8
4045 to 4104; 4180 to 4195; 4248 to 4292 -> -1.2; 14.2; 14.6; 14.5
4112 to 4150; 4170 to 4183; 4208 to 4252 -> 0.1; 13.9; 14.9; 14.3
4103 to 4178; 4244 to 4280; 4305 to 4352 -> -1.5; 14.1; 14.2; 14.2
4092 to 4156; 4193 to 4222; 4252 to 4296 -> -3.5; 13.5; 14.5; 14.1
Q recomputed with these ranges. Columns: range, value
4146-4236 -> 13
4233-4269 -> 13.4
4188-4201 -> 14.1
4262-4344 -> 11.7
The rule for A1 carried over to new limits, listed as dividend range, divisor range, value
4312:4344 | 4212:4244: 1.01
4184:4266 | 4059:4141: 1.08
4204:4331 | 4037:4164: 1.03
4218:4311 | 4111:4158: 1.02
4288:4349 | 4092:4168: 1.01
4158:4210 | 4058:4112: 1.10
